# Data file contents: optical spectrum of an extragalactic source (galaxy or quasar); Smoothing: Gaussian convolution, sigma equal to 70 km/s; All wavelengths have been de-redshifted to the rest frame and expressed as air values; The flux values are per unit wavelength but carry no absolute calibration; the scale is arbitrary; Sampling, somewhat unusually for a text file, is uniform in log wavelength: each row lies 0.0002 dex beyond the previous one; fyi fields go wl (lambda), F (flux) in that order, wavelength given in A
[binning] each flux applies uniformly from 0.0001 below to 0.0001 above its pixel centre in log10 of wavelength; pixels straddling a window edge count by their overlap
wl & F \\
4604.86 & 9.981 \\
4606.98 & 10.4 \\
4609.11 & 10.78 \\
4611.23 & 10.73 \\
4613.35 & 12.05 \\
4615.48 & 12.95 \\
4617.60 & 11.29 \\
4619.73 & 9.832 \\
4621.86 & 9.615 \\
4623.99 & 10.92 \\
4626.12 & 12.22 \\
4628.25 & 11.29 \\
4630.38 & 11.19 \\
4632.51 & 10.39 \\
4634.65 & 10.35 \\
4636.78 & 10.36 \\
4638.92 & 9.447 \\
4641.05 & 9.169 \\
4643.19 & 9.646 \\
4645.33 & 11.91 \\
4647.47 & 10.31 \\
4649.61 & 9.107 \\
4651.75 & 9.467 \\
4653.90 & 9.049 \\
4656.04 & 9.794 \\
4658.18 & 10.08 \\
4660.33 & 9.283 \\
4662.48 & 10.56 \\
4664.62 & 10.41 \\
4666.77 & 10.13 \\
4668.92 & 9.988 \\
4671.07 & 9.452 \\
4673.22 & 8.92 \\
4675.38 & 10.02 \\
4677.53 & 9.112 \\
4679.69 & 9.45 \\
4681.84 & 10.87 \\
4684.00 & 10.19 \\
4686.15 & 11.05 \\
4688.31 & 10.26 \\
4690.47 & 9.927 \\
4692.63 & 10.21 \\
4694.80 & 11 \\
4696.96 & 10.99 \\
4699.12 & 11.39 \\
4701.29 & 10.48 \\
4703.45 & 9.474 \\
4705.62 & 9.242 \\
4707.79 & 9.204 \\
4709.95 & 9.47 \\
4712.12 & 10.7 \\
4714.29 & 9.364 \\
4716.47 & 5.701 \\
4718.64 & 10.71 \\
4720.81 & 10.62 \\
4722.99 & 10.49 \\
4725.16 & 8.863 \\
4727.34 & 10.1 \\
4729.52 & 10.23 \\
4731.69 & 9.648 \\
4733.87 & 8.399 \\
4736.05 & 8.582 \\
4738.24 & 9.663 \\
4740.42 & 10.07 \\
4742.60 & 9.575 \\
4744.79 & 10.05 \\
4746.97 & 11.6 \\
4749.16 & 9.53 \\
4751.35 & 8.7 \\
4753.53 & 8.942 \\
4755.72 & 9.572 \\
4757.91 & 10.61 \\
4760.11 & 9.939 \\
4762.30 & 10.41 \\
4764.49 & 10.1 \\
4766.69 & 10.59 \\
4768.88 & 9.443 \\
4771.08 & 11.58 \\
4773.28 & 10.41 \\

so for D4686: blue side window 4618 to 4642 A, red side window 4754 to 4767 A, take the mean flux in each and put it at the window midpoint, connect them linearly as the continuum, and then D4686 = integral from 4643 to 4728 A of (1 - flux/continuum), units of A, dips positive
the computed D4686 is 3.2 A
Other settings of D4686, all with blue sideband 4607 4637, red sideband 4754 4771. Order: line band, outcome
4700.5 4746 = 3.61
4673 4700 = 0.77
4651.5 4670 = 1.51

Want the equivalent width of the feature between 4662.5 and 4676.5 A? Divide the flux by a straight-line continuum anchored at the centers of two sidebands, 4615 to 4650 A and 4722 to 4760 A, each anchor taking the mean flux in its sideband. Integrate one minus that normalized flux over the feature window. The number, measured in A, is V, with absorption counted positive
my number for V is 0.5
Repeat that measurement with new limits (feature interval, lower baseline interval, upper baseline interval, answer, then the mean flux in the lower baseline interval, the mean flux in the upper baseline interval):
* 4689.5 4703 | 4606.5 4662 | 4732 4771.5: -0.67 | 10.4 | 9.82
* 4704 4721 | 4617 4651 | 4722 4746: 0.82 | 10.4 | 9.62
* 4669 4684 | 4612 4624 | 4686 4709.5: 1.10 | 11.1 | 10.2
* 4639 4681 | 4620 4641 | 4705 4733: 1.79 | 10.5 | 9.56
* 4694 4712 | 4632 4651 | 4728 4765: -0.54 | 10.1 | 9.74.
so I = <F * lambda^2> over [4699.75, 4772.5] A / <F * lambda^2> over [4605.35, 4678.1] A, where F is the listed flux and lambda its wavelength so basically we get 1.0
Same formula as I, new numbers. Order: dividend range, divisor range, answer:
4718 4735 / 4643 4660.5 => 1.03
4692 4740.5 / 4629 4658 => 1.00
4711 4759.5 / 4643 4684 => 1.00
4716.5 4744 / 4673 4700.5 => 0.95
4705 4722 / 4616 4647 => 0.92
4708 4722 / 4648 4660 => 1.02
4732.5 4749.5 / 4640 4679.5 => 1.02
